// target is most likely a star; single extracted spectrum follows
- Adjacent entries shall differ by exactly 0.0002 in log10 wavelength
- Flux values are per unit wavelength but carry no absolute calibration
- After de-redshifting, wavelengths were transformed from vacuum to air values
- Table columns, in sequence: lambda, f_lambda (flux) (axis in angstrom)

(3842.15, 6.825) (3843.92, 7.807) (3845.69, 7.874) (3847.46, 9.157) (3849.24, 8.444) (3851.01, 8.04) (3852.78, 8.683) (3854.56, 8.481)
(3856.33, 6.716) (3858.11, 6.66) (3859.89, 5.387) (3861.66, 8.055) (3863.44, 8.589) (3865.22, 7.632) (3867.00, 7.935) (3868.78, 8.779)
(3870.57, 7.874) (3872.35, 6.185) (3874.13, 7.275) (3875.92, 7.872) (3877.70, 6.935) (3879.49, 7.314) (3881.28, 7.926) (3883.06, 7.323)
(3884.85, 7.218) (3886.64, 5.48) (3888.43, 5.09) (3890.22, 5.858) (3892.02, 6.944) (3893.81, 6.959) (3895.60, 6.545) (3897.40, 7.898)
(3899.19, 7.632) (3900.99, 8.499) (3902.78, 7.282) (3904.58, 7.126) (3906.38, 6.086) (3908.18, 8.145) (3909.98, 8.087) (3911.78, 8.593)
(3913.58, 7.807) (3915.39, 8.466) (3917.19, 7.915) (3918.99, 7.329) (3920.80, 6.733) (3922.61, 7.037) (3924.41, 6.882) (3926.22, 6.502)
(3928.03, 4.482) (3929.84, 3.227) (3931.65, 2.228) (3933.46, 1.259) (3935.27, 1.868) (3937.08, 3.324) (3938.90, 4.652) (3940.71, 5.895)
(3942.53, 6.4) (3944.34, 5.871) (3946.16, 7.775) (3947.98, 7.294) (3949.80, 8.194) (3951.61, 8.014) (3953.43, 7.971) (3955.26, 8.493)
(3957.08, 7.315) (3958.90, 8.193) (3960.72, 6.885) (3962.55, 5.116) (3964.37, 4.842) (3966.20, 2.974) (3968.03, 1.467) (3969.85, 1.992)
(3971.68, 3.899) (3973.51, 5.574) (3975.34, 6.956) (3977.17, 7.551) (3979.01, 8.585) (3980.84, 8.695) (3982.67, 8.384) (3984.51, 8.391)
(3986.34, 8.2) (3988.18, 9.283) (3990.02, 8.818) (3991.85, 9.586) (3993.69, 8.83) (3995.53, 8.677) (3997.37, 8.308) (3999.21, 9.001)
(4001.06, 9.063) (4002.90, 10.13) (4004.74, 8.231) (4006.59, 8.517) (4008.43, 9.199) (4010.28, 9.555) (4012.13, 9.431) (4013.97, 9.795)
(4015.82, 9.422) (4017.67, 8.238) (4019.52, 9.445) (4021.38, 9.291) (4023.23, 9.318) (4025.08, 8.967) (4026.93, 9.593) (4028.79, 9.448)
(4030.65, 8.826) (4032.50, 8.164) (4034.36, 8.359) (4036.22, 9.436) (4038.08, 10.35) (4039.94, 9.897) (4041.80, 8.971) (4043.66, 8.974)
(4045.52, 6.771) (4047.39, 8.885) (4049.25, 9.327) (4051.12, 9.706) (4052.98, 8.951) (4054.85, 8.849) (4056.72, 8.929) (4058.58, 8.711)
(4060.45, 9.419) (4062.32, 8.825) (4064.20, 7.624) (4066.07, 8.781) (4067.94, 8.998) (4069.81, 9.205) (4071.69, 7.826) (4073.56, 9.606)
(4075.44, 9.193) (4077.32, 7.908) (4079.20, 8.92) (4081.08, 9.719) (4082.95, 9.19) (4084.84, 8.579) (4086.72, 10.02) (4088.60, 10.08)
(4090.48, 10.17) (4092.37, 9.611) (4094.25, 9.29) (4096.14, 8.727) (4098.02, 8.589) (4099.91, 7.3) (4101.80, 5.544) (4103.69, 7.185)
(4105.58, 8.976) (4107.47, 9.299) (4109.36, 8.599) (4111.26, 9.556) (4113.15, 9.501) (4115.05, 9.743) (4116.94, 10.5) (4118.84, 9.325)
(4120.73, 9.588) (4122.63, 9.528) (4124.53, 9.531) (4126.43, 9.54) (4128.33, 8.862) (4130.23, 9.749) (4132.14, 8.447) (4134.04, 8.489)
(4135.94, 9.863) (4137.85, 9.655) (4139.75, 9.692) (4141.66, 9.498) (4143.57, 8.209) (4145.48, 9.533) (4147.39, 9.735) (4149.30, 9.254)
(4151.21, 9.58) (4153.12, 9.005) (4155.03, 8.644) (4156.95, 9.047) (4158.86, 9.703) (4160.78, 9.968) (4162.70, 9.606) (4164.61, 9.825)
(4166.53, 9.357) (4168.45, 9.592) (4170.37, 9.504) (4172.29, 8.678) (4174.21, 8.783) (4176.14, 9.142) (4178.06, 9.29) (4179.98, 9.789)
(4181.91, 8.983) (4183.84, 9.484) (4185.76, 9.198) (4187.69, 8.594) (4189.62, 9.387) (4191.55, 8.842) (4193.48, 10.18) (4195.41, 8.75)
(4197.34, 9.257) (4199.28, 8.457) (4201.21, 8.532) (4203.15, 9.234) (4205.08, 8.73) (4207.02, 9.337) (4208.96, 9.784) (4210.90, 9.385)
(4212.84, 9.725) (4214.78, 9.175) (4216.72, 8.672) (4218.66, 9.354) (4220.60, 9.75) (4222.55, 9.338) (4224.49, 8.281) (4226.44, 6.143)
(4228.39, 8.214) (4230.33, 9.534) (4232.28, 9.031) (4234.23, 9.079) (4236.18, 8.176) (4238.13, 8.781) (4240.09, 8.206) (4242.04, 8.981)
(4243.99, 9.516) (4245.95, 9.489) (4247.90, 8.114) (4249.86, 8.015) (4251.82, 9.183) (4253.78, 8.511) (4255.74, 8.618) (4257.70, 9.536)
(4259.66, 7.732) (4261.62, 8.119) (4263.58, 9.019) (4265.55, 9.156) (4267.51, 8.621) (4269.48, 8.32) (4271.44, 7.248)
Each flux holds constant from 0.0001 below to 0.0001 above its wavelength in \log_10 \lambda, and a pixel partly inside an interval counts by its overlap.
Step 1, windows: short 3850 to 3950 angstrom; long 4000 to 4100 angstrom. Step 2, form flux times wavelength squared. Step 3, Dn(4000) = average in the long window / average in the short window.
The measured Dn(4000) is 1.45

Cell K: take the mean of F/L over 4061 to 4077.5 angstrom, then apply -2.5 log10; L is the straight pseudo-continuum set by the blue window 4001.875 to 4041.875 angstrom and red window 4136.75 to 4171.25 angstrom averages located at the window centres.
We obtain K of 0.07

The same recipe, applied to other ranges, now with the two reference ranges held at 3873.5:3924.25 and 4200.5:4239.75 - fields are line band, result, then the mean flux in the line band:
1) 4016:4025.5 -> -0.15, 9.08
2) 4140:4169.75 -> -0.10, 9.38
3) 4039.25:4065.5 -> -0.10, 8.84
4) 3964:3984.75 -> 0.32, 5.72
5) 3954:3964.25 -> 0.08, 7.04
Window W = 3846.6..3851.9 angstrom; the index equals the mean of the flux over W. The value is 8.54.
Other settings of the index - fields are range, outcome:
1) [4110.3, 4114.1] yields 9.51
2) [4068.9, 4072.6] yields 8.5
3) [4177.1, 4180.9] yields 9.55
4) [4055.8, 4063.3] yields 8.96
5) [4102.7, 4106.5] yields 8.04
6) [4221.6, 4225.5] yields 8.79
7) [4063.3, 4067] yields 8.21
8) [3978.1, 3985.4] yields 8.52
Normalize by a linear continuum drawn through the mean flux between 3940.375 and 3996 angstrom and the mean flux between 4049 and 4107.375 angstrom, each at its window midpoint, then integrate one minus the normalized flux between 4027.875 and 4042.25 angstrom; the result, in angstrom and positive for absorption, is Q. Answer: -1.9 angstrom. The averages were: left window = 6.97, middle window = 9.19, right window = 8.83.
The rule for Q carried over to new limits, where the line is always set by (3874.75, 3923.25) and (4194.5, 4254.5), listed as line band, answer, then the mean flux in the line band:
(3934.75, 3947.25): 3.7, 5.24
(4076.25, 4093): -2.4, 9.35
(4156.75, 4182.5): -2.4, 9.39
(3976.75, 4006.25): -3.9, 8.75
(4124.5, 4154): -2.9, 9.28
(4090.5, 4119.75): -1.9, 8.83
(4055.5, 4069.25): -1.2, 8.77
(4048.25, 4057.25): -1.3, 9.16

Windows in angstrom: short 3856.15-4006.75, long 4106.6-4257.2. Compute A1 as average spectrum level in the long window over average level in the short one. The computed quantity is 1.32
